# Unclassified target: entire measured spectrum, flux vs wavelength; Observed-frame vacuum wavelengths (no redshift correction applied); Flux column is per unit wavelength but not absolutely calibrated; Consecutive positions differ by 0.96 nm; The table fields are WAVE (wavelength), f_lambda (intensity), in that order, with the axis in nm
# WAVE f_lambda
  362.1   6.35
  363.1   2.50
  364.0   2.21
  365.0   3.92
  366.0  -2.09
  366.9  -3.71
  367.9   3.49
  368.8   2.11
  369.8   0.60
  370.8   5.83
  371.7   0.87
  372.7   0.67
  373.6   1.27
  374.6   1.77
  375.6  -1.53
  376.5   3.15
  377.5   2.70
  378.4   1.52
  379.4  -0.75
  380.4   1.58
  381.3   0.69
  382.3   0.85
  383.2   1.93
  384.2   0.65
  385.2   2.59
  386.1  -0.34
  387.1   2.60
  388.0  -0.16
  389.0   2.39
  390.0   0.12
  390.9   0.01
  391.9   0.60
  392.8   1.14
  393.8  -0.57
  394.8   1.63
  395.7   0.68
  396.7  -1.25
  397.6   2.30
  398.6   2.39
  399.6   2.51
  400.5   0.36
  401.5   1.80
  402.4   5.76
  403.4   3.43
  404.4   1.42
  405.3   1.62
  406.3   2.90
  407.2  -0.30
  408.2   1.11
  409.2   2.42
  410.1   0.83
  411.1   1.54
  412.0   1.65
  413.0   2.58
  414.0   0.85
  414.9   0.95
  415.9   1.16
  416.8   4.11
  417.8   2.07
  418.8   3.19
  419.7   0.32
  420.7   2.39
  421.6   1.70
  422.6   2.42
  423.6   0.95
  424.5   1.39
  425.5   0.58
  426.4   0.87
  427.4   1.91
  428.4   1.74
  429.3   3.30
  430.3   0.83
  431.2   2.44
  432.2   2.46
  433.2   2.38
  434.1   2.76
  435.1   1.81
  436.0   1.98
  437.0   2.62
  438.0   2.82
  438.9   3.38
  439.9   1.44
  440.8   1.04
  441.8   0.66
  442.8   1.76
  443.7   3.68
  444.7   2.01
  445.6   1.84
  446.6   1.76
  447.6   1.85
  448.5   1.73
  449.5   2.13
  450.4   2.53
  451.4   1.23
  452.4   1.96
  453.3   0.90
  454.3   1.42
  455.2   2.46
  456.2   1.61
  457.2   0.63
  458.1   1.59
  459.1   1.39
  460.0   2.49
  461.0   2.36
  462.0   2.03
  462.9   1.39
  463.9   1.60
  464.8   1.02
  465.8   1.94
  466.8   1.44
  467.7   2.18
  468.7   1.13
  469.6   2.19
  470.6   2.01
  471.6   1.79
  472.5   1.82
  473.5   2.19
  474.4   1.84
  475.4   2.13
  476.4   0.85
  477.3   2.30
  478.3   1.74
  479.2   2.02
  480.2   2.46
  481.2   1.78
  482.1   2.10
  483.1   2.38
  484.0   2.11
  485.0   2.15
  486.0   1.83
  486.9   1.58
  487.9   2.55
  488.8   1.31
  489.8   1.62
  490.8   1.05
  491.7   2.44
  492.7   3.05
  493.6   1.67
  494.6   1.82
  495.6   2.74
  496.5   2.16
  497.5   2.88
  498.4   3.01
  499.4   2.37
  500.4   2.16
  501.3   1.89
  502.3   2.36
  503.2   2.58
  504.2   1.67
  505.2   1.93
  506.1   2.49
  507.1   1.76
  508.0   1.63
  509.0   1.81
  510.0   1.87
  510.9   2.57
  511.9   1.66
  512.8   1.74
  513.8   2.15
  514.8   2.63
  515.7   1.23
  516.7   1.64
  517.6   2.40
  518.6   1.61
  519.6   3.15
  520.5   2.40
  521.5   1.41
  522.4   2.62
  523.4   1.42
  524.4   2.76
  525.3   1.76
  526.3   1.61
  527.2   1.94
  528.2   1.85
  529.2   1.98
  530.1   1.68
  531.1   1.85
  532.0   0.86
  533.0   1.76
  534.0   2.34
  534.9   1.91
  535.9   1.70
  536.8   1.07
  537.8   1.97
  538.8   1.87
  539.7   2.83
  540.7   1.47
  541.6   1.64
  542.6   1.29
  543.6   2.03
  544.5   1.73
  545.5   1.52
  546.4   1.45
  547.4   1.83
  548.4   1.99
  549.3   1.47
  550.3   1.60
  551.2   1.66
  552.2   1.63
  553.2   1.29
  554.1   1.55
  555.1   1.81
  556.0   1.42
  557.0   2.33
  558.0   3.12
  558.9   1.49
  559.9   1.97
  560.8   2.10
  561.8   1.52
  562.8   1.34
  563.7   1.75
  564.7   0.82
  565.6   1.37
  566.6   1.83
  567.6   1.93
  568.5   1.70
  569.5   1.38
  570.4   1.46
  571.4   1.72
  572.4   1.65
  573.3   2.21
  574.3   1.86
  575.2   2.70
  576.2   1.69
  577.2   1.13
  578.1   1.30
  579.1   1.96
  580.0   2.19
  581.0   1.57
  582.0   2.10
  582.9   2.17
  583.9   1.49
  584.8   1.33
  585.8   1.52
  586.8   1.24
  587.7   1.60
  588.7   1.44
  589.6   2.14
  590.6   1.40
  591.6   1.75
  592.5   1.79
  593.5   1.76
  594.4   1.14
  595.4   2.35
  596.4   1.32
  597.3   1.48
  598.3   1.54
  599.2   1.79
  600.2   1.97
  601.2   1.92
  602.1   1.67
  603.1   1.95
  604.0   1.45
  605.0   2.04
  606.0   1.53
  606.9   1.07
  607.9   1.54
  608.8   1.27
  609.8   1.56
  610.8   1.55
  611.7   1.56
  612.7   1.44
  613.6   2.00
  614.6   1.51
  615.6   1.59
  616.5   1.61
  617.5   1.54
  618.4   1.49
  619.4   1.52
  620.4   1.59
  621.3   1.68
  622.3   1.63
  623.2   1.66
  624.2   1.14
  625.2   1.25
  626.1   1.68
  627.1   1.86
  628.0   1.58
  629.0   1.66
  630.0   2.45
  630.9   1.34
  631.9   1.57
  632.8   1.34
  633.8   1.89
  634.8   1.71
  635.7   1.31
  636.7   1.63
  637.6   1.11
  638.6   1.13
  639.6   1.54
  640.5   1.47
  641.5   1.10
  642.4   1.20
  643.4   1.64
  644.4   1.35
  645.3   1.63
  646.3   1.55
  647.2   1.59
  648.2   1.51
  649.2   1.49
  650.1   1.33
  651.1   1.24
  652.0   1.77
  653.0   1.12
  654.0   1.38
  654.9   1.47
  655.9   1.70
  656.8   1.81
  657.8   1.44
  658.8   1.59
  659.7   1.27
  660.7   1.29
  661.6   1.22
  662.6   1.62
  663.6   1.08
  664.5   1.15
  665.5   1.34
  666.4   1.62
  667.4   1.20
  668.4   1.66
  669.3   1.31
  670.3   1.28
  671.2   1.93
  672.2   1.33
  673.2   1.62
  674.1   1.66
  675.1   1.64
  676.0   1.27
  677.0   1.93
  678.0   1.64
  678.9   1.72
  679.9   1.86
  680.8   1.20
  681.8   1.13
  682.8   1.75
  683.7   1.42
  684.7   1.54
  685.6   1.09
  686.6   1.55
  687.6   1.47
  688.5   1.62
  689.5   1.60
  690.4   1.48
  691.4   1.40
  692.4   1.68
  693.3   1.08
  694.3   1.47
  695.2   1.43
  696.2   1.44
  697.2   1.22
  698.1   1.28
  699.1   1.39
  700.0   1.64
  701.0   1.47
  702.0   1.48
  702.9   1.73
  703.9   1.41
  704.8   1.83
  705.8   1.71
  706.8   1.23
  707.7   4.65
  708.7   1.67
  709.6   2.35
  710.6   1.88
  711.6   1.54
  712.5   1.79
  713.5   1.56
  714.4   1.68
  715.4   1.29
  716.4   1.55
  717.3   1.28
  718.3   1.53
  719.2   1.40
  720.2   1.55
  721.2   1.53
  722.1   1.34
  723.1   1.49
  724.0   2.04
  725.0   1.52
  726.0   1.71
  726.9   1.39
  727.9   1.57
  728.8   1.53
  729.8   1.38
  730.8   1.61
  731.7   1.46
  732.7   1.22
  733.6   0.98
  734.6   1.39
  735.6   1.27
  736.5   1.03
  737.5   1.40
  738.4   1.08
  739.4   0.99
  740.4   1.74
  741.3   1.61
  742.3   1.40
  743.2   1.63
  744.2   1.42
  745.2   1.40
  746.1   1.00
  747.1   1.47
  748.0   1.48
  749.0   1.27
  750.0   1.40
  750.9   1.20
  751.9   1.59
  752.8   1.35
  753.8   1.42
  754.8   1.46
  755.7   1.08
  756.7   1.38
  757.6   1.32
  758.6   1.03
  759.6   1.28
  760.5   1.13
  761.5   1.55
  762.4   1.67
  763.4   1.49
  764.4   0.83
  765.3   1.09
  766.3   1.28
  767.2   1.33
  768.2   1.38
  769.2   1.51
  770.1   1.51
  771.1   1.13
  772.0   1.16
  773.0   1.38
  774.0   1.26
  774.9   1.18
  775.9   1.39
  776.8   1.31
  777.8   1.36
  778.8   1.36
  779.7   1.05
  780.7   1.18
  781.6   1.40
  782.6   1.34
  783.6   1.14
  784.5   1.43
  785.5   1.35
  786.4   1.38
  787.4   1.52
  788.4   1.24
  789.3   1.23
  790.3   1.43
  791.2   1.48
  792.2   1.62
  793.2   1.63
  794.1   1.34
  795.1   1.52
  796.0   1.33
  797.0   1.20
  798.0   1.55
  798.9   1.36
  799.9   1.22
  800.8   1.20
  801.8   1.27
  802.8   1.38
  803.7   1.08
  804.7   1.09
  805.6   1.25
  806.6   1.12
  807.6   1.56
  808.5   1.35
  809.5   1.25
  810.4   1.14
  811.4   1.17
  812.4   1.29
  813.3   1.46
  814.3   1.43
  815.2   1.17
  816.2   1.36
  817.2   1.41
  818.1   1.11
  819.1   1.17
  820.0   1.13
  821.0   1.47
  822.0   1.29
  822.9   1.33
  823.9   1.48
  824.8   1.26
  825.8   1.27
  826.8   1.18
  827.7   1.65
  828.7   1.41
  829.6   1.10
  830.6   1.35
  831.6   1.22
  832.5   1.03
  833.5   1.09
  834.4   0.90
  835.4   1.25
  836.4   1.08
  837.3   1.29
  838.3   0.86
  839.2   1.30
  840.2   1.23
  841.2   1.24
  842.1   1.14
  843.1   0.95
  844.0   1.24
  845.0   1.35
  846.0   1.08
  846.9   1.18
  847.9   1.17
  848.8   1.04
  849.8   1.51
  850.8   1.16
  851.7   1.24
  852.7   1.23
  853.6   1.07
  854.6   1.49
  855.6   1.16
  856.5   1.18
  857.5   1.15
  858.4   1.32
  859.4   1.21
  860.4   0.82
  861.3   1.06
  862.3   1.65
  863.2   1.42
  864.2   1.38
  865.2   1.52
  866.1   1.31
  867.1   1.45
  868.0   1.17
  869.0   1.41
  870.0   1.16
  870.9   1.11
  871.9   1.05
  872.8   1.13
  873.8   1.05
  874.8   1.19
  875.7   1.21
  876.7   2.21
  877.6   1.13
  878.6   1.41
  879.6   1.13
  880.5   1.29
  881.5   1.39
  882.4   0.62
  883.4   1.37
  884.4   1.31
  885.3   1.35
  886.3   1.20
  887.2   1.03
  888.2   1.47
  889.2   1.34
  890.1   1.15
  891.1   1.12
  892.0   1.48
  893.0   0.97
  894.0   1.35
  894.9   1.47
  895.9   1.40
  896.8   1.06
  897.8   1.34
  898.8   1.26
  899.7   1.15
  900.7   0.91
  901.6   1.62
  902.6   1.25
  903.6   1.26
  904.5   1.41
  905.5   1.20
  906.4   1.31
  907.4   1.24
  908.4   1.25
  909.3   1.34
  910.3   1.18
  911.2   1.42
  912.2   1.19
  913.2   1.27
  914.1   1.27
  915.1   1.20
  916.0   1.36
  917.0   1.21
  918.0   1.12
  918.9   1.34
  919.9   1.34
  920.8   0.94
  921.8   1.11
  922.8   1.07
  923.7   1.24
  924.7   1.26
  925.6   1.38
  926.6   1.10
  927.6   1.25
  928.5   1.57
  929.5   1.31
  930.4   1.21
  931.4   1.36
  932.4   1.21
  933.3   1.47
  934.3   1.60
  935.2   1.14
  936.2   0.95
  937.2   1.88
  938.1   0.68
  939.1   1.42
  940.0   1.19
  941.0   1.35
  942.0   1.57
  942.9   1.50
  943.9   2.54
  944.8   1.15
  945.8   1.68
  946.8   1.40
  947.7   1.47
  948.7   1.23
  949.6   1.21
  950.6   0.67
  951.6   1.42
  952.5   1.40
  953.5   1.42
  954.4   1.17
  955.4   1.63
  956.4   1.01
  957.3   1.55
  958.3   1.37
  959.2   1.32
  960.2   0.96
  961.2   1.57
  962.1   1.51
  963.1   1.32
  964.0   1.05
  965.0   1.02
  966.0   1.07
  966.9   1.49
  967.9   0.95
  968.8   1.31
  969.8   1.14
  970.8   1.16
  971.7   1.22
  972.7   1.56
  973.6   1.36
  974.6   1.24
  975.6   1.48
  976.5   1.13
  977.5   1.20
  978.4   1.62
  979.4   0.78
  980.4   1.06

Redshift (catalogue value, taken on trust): 0.078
